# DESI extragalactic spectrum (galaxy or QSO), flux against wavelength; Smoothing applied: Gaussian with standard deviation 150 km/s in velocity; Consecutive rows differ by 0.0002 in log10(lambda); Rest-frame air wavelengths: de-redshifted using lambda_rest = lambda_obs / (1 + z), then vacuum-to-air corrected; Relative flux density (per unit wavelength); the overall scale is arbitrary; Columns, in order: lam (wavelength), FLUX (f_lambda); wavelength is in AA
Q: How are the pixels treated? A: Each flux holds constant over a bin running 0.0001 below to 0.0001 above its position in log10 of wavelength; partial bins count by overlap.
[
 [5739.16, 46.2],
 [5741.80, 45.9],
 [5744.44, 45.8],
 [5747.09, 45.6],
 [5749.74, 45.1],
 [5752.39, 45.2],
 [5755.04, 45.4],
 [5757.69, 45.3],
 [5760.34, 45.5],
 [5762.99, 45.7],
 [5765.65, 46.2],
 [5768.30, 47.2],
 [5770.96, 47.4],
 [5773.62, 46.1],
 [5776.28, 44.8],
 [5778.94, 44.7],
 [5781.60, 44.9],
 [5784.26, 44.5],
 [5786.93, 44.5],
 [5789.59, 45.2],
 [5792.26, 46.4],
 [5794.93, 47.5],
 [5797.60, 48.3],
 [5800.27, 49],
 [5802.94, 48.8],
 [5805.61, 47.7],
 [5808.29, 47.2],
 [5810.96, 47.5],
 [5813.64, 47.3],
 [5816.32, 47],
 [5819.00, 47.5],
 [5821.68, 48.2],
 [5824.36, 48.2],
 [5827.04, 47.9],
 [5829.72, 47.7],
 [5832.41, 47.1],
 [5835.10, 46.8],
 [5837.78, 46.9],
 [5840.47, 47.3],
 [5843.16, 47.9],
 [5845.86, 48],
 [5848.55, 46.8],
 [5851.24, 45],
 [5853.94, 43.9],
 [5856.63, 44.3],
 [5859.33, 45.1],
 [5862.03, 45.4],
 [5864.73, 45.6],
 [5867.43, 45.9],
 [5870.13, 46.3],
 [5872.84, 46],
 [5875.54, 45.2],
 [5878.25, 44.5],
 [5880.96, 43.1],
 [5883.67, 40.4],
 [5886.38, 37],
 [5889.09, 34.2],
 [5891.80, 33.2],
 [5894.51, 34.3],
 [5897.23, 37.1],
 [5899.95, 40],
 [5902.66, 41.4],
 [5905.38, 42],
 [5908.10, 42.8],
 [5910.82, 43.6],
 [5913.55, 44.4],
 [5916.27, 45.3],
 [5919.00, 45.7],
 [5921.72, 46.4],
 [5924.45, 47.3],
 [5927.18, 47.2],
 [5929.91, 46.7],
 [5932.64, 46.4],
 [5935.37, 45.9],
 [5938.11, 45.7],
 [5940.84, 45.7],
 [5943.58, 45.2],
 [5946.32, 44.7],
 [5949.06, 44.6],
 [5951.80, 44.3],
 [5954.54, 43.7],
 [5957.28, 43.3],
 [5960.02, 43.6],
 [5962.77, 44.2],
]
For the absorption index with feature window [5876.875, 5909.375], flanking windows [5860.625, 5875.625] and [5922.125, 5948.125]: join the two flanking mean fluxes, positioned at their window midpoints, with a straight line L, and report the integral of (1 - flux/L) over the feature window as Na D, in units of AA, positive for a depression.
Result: 4.8 AA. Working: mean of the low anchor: 45.8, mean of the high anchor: 46.1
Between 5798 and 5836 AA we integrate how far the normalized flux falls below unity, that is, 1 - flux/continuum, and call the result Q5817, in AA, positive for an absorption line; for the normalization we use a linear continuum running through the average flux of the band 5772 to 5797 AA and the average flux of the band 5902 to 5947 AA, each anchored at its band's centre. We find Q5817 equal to -1.9 AA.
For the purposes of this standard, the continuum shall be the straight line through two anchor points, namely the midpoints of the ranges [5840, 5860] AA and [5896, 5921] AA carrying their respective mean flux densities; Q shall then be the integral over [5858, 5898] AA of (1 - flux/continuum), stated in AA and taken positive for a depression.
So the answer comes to 2.5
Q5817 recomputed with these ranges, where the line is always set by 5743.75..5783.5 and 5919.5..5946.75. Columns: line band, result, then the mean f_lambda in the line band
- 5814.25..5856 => -1.07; 47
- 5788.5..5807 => -0.75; 47.6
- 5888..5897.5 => 2.39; 34.4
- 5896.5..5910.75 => 1.54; 41.1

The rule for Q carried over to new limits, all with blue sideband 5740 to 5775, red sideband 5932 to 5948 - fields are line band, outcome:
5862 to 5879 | 0.0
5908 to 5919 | 0.3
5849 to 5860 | 0.2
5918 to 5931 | -0.3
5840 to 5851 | -0.4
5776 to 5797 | 0.2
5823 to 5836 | -0.5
